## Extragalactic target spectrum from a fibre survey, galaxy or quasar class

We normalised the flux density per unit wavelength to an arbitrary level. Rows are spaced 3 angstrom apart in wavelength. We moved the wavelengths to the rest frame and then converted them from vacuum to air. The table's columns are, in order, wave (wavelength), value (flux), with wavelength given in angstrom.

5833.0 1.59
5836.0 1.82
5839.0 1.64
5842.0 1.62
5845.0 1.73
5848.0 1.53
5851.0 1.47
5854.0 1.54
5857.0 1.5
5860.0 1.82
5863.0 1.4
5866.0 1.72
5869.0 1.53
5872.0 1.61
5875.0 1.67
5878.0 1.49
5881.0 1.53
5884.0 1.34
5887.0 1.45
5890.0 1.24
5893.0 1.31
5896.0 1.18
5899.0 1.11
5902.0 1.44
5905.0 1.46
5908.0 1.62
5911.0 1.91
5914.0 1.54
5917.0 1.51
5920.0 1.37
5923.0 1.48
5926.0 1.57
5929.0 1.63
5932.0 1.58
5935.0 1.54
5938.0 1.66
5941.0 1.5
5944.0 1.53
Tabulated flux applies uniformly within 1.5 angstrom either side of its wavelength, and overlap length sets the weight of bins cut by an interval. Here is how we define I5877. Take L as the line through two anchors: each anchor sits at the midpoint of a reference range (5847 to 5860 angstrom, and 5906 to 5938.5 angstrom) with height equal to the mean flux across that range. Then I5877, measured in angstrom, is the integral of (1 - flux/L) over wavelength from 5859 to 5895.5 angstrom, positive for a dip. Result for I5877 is 1.41 angstrom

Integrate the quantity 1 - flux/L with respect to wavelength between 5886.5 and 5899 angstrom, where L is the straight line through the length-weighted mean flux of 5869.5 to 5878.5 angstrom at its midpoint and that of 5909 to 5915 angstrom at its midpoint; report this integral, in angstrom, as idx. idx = 3.0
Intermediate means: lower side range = 1.59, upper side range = 1.73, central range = 1.26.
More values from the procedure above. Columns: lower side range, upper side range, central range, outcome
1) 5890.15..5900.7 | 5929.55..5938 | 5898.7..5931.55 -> -3.05 angstrom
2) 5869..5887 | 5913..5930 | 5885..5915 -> 1.86 angstrom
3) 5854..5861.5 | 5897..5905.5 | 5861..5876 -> -0.35 angstrom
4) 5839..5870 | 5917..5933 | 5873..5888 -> 0.61 angstrom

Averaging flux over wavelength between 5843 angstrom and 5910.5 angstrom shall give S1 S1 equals 1.49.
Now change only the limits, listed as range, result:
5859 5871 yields 1.61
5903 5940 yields 1.57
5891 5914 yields 1.44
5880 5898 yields 1.33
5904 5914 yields 1.65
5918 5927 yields 1.47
